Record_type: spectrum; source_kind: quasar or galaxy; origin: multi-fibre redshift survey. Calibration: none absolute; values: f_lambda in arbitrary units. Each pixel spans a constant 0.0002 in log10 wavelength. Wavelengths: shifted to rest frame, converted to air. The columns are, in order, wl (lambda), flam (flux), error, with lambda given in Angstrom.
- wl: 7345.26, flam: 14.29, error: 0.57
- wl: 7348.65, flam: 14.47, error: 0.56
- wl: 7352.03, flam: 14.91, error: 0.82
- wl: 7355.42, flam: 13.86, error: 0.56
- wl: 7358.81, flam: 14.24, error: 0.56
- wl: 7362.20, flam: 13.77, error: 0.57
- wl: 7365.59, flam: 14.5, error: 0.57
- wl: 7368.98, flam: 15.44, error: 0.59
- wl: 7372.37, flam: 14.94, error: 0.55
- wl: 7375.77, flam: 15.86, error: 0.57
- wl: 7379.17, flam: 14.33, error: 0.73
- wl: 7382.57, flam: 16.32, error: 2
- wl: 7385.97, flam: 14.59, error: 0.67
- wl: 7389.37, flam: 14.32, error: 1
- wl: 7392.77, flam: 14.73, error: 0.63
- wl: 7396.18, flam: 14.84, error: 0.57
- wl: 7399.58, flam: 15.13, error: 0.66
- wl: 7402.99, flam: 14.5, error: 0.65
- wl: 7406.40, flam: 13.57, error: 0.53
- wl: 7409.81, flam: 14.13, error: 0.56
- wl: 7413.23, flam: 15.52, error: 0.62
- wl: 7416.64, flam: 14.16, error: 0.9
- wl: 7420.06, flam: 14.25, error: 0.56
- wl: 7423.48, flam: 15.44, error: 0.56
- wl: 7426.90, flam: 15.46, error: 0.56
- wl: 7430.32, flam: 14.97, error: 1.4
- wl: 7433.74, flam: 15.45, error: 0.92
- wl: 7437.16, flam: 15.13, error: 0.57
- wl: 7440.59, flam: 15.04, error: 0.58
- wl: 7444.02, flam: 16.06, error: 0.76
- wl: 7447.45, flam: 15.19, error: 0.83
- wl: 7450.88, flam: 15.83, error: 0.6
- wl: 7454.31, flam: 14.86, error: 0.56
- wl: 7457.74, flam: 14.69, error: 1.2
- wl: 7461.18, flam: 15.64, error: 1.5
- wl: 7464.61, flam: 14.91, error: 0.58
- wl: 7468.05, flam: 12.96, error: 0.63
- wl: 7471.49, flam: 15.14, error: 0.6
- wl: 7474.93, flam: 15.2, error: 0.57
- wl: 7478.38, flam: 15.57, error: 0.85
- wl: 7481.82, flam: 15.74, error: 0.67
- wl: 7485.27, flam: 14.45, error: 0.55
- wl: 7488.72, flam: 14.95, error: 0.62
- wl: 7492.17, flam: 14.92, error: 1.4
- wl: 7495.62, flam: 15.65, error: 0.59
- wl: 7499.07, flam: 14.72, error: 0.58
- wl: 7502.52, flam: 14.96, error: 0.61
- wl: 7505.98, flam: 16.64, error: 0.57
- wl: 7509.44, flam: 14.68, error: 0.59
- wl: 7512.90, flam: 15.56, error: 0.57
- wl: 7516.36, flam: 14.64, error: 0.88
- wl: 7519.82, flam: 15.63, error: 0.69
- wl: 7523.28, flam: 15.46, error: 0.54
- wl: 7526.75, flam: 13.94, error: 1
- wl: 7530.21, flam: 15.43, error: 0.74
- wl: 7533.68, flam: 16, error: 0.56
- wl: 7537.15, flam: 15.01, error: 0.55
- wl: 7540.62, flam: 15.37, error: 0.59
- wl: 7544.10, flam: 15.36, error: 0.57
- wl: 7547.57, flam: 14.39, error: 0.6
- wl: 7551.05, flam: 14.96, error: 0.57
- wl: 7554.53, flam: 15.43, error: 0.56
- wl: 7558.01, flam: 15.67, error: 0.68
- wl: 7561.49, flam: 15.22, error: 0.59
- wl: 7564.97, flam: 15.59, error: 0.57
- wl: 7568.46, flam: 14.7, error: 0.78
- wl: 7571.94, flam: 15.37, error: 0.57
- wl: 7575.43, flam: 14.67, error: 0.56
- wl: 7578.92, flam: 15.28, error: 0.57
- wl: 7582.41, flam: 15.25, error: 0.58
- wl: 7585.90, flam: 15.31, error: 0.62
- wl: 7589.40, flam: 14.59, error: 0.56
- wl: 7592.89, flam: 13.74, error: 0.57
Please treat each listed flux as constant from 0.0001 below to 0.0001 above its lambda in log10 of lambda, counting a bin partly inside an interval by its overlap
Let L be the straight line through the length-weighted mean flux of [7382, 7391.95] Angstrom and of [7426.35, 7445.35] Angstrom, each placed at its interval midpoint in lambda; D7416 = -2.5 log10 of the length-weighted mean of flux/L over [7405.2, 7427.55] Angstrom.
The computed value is 0.04 mag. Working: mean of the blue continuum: 14.9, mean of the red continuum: 15.3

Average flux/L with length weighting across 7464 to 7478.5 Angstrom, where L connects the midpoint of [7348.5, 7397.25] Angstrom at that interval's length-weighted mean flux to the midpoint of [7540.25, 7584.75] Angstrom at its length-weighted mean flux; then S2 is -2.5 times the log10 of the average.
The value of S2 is 0.02 mag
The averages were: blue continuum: 14.7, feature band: 14.6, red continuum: 15.2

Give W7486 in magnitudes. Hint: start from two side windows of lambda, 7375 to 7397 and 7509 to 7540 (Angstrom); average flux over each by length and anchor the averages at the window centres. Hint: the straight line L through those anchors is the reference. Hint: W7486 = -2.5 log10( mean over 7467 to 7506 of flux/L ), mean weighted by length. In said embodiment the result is 0.006 mag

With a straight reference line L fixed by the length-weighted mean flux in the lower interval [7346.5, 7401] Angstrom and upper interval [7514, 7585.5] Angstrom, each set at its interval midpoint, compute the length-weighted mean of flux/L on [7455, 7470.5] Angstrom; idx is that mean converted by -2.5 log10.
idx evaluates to 0.03 mag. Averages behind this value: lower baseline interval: 14.8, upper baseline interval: 15.2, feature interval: 14.6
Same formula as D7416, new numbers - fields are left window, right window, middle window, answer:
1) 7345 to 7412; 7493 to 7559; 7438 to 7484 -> -0.01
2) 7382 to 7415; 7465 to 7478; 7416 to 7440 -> -0.03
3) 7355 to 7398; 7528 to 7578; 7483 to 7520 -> 0.00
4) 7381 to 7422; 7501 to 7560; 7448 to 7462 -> -0.02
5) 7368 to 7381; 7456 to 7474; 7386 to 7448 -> 0.00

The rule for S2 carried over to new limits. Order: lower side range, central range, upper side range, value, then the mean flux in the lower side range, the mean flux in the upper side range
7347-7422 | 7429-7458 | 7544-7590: -0.03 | 14.7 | 15.1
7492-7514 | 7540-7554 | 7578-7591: 0.01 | 15.3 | 15.1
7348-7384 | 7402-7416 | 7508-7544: 0.04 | 14.8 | 15.2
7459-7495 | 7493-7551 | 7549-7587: -0.01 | 15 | 15.2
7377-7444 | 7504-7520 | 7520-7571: -0.02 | 14.9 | 15.2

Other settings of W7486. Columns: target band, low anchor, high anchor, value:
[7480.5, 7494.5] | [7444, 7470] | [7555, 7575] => 0.002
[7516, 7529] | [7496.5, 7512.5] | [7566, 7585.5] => 0.019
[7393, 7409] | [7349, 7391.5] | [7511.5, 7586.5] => 0.023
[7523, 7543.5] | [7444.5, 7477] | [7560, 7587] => -0.006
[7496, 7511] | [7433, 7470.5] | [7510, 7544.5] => -0.009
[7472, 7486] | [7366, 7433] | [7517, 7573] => -0.016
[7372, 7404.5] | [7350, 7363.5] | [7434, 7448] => -0.023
